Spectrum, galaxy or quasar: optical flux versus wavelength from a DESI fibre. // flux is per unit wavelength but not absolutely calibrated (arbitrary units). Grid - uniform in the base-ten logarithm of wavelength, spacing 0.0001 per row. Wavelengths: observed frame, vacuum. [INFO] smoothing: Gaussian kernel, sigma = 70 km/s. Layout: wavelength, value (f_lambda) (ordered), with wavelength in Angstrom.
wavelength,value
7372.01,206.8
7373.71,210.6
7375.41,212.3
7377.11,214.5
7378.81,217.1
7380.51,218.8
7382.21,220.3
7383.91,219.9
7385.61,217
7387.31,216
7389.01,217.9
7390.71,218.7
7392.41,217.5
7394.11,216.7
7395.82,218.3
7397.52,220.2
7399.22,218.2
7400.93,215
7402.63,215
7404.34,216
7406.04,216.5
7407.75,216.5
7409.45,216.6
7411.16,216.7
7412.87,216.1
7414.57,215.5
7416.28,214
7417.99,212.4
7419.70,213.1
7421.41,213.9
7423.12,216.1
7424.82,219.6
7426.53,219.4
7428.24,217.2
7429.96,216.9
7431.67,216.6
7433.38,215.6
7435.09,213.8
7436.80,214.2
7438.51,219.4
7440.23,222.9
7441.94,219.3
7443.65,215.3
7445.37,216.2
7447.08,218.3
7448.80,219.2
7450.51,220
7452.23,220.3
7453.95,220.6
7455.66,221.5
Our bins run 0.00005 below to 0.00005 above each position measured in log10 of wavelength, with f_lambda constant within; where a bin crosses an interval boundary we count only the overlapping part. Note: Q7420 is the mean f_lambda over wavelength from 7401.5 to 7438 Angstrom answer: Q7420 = 216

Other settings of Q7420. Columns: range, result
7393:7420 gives 216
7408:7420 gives 215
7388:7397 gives 218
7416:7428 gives 216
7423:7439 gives 217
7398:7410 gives 216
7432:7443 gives 218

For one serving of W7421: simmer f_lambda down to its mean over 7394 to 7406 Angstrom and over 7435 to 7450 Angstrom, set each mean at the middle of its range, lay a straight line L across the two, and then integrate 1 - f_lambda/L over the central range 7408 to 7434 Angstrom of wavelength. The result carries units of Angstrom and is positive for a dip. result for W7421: 0.17 Angstrom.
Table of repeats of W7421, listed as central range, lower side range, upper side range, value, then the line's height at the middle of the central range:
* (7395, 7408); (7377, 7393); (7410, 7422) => -0.1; 216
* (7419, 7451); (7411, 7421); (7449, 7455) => 0.0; 218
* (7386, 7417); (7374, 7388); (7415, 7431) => -0.1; 216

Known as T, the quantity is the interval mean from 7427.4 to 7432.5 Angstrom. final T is 217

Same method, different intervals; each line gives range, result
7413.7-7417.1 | 215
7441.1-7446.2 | 217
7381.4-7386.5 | 219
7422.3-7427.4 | 219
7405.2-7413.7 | 216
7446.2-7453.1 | 219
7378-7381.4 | 218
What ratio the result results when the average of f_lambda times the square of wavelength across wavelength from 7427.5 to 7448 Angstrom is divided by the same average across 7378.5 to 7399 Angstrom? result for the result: 1.01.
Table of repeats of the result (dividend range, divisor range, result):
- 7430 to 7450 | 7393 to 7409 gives 1.01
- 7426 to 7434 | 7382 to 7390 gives 1.01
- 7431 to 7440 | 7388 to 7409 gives 1.01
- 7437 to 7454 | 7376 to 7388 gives 1.02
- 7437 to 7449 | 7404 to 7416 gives 1.02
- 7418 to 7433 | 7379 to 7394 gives 1.00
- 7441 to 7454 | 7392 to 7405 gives 1.02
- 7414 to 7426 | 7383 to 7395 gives 1.00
